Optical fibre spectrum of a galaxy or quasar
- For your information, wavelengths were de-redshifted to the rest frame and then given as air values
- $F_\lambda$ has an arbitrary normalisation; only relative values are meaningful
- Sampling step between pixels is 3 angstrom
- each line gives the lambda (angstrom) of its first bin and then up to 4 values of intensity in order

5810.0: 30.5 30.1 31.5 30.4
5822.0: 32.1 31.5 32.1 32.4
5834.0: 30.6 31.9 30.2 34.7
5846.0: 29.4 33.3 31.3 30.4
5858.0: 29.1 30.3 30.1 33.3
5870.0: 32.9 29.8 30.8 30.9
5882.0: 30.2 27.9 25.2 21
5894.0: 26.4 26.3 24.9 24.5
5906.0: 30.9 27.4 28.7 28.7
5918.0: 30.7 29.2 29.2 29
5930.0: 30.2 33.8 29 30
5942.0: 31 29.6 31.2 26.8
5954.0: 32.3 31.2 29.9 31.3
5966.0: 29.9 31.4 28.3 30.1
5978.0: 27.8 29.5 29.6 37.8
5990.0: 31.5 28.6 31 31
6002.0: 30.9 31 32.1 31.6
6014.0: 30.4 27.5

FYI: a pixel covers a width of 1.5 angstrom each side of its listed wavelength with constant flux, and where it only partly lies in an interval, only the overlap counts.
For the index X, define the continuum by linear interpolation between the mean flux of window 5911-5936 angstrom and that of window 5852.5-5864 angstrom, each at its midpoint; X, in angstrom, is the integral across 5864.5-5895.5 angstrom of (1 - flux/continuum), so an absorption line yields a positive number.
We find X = 1.2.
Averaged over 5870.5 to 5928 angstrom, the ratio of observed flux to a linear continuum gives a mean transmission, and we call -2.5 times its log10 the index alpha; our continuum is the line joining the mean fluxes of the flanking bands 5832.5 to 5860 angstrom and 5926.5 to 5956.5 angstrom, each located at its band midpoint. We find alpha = 0.10 mag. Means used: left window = 31.2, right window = 30.4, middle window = 28.1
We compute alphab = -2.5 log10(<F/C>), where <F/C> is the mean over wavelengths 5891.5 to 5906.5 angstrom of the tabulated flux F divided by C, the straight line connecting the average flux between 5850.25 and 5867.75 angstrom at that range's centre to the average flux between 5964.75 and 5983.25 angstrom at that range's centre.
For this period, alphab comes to 0.17 mag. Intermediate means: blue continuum 30.7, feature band 25.9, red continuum 29.5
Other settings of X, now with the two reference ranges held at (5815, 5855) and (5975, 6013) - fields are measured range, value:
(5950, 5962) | 0.3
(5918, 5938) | 0.7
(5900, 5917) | 1.9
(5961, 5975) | 0.4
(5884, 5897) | 2.6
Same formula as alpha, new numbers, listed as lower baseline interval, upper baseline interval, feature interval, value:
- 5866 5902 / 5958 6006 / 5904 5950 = -0.021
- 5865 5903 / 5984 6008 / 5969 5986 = 0.054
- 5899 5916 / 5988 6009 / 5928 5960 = -0.056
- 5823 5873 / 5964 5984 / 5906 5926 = 0.047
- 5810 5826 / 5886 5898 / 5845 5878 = -0.136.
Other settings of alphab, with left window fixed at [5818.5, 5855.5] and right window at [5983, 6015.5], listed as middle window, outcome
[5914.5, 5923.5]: 0.07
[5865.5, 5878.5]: 0.00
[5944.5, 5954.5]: 0.06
